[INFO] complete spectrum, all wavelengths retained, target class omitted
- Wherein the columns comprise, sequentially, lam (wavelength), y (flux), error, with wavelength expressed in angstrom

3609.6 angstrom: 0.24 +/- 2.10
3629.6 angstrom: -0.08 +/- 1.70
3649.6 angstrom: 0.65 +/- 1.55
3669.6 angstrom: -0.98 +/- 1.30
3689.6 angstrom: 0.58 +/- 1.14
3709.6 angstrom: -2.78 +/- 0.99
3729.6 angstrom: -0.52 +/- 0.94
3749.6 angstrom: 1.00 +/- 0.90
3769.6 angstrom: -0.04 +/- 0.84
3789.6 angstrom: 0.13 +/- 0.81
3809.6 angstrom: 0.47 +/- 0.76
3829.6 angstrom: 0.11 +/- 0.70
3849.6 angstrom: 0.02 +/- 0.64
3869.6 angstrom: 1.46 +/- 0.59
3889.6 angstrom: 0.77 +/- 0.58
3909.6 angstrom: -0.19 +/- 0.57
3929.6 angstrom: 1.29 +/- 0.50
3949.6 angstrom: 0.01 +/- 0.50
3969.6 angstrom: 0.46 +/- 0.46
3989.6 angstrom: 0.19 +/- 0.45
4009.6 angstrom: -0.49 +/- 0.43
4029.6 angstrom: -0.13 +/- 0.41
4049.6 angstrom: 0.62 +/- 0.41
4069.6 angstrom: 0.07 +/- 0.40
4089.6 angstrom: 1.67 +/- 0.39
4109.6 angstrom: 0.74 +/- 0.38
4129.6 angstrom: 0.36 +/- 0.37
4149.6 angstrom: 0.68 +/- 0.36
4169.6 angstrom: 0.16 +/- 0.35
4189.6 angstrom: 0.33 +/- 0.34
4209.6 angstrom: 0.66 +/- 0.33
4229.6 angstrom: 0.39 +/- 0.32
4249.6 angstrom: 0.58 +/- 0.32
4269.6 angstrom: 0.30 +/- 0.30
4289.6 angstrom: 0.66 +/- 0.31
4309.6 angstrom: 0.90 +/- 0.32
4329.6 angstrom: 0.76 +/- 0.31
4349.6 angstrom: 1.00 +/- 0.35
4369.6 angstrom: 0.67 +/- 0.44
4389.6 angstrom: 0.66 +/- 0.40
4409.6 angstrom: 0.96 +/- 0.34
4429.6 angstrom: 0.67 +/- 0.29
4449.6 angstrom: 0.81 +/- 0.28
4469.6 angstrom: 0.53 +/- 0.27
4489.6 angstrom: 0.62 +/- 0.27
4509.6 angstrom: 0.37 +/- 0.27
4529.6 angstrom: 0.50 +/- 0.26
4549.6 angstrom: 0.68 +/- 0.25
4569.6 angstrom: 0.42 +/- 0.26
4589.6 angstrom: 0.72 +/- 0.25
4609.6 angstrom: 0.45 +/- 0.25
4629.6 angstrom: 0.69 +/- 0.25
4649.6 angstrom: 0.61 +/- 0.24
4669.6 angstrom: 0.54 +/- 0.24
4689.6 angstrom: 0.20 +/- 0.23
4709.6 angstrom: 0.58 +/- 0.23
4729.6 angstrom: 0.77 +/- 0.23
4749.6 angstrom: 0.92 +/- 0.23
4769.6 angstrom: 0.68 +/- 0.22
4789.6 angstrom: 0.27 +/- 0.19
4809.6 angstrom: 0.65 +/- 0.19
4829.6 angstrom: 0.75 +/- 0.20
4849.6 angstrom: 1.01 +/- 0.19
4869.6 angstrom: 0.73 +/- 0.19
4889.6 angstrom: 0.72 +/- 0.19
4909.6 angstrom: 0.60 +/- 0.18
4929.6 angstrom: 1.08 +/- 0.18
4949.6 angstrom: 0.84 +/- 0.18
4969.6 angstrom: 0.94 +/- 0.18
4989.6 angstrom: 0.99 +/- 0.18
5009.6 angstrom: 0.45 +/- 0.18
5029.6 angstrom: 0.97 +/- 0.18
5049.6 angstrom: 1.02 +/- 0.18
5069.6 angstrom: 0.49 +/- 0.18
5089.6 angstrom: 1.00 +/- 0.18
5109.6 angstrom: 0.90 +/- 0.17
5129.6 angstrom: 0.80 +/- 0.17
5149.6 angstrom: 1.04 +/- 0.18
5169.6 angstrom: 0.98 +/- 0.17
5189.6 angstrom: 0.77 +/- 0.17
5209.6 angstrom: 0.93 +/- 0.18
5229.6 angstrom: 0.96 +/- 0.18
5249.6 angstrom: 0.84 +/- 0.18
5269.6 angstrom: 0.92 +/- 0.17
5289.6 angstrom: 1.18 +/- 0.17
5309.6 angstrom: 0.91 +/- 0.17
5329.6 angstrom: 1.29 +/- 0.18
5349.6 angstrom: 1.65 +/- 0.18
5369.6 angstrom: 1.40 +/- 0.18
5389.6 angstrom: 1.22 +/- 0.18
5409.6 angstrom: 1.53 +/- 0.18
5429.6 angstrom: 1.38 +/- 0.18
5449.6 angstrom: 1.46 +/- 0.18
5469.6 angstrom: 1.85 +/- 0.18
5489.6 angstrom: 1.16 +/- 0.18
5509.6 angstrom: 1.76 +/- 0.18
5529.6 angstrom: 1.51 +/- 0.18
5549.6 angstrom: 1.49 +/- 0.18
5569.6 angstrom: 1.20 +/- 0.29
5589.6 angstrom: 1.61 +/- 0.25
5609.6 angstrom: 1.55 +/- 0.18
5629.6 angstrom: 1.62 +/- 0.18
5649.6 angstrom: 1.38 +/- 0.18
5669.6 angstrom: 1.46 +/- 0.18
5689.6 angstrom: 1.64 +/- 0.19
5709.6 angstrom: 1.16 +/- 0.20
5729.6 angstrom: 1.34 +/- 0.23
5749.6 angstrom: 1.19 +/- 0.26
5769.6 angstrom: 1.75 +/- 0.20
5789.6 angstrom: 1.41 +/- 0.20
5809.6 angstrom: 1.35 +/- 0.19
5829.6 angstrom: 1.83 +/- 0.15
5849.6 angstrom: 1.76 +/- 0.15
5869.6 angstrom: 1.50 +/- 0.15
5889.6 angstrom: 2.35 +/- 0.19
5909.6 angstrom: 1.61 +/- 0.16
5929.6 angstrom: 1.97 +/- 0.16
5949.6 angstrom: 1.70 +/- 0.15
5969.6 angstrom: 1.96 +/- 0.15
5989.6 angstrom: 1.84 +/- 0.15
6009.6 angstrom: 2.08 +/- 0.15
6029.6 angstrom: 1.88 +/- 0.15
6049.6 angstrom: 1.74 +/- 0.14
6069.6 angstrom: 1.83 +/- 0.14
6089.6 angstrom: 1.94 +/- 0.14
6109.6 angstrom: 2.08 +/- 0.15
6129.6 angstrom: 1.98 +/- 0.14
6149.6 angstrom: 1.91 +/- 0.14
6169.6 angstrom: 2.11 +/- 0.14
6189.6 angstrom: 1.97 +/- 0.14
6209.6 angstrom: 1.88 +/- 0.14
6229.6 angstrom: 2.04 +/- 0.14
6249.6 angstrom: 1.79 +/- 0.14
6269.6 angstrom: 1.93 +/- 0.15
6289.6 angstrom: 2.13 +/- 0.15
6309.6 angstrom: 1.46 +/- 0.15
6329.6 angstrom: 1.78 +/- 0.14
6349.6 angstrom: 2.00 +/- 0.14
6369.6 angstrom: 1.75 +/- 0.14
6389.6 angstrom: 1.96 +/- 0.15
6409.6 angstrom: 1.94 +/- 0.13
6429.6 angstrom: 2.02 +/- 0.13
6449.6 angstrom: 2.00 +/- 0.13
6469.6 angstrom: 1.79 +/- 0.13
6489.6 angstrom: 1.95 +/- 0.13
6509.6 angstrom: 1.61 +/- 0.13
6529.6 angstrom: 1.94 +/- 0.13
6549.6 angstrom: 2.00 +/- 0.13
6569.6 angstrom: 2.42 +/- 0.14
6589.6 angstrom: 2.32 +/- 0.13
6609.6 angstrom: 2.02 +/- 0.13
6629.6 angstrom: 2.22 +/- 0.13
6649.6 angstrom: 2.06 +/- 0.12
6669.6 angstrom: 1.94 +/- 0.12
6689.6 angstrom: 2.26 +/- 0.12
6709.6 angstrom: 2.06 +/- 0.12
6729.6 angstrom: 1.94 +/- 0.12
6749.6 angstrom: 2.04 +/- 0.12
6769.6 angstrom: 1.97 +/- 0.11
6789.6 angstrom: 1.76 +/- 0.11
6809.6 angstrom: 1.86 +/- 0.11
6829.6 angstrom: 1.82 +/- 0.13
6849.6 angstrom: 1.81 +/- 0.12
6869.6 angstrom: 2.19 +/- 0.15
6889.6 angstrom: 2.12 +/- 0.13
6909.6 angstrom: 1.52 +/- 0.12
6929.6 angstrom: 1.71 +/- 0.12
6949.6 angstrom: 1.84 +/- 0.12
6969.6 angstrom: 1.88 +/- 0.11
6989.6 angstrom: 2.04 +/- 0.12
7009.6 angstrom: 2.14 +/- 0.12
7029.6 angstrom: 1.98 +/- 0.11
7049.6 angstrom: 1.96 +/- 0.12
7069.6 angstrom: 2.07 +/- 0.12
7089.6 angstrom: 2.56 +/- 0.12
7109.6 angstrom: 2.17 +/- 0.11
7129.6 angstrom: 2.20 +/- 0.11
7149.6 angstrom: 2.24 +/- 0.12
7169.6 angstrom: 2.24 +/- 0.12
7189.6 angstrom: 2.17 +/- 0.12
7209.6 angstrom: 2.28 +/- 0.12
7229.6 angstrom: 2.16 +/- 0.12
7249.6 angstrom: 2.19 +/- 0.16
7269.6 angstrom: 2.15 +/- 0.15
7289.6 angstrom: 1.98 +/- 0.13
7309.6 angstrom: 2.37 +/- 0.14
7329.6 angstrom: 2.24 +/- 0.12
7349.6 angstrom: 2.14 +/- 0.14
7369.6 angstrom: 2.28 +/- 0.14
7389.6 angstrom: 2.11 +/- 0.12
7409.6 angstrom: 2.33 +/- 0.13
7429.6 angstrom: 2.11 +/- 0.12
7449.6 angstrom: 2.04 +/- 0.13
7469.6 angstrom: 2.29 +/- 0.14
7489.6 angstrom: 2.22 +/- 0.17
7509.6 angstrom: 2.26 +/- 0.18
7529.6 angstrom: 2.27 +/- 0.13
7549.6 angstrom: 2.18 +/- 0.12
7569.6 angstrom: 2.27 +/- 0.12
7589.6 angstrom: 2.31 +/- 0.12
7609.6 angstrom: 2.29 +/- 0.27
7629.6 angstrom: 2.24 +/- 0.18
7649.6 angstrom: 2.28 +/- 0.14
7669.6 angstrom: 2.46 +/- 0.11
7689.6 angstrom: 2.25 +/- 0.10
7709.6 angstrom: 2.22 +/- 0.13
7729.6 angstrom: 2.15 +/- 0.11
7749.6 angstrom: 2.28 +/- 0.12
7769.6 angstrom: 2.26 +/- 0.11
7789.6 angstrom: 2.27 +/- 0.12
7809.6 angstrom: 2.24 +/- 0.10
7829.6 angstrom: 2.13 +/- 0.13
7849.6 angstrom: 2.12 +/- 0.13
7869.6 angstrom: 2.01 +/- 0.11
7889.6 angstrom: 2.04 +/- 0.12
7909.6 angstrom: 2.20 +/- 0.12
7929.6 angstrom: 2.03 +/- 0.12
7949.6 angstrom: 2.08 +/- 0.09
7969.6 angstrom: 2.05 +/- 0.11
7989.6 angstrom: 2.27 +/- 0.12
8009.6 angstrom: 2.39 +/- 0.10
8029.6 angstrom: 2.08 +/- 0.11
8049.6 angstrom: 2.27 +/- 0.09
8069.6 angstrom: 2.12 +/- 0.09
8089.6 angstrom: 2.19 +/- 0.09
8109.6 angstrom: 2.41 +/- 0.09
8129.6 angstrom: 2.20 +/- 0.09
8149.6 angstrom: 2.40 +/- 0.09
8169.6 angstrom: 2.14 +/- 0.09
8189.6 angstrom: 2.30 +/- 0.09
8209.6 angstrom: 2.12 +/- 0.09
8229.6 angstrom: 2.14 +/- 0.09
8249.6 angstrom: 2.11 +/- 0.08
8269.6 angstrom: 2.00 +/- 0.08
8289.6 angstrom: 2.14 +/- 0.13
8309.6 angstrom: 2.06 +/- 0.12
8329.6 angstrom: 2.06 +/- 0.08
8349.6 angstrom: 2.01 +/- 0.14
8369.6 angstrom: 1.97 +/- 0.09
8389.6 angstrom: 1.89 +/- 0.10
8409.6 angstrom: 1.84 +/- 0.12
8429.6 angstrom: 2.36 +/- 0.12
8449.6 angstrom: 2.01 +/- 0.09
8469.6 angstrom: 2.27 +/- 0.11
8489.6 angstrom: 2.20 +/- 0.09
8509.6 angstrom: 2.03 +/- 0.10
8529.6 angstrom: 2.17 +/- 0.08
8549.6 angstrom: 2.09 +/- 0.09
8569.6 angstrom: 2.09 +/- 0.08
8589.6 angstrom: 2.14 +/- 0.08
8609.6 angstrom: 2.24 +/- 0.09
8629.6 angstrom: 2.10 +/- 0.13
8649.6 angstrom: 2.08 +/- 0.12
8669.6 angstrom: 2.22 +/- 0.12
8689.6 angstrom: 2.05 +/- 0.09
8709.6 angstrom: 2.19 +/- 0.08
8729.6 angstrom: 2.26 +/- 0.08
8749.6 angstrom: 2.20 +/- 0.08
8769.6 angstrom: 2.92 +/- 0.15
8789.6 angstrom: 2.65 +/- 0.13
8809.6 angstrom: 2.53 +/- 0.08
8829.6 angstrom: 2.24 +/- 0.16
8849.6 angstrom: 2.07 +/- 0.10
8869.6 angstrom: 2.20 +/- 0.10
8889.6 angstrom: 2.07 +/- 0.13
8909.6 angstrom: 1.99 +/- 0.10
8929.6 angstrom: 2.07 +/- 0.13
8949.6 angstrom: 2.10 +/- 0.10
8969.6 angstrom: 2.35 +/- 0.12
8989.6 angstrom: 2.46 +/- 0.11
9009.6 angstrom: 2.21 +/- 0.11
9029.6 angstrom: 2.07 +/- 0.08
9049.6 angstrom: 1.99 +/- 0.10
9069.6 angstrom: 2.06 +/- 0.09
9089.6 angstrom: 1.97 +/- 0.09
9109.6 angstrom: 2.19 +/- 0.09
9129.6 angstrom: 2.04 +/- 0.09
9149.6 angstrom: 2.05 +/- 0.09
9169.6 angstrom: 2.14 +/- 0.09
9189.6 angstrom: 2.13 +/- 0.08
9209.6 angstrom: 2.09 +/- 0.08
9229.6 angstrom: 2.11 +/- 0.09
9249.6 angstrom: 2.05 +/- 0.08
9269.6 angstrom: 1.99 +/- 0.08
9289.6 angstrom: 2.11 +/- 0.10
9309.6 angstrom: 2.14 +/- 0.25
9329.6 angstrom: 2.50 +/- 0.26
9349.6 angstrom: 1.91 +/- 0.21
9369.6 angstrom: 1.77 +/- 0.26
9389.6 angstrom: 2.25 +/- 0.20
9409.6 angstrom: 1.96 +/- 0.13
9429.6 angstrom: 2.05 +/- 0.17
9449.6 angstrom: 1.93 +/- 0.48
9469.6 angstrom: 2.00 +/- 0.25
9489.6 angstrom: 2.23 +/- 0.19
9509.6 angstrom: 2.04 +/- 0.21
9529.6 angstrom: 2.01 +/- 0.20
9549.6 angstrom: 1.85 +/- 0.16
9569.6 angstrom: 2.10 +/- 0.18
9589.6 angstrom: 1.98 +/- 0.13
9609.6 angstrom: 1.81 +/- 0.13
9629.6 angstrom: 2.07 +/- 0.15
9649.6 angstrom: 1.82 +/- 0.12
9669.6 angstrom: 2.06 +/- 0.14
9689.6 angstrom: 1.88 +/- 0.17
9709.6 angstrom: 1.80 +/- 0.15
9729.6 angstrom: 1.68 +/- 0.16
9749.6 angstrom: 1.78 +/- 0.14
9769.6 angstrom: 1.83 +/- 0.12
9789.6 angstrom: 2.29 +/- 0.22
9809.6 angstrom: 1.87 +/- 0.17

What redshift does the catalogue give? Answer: 0.34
